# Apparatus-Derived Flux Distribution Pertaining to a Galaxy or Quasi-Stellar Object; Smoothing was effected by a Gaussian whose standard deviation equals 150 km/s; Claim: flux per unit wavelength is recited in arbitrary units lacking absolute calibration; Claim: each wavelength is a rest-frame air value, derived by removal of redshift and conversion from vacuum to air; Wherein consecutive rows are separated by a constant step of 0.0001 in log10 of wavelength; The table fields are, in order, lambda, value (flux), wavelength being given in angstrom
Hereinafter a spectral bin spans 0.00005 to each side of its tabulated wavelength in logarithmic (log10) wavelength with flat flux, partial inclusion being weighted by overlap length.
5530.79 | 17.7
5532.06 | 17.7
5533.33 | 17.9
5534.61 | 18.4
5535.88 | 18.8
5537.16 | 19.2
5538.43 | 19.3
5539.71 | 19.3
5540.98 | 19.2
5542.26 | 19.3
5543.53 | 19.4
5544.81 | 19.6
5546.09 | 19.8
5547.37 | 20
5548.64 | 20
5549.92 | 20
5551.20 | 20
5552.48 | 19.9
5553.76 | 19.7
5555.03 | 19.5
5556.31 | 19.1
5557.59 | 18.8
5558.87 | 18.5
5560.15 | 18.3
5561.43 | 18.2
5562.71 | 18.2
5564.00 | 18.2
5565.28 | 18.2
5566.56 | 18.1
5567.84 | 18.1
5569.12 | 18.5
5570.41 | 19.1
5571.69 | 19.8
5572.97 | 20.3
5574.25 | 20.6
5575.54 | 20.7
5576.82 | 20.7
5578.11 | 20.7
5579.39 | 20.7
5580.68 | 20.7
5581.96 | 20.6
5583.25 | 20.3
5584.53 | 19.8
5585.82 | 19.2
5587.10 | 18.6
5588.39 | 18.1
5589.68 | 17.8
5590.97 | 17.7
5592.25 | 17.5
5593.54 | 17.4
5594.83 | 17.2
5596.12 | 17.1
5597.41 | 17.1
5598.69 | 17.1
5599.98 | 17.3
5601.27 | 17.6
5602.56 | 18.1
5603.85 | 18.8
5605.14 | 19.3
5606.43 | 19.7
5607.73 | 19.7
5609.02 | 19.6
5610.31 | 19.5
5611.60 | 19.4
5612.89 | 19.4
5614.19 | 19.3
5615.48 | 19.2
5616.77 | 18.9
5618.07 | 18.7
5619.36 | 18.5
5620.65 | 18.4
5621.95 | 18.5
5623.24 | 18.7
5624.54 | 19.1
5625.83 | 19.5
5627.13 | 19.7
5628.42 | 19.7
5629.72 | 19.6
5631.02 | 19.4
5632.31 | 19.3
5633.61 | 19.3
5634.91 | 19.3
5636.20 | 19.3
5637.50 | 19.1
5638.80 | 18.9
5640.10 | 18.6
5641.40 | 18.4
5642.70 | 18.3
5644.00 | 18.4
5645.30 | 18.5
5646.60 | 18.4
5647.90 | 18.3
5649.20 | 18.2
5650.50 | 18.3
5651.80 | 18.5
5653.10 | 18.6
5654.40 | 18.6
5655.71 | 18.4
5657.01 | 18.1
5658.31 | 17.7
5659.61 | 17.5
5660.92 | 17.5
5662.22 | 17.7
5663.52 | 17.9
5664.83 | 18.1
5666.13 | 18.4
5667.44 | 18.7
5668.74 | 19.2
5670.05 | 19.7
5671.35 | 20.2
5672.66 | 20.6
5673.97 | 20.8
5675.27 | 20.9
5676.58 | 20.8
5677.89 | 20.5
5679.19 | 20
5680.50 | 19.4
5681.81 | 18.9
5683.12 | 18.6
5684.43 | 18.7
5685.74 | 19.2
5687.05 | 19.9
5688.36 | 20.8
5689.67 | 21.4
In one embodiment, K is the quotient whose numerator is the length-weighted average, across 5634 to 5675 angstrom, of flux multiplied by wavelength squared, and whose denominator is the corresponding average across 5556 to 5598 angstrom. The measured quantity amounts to 1.02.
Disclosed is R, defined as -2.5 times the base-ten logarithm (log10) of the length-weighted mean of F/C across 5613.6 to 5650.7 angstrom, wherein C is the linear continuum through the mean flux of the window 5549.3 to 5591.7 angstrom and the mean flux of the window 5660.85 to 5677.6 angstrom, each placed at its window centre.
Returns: 0.02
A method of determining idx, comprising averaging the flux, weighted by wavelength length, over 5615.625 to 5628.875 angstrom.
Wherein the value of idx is 19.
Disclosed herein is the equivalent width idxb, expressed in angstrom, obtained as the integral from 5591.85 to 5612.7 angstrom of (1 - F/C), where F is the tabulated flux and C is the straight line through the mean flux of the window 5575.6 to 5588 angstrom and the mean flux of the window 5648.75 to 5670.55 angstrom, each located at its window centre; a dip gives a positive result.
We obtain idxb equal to 1.4 angstrom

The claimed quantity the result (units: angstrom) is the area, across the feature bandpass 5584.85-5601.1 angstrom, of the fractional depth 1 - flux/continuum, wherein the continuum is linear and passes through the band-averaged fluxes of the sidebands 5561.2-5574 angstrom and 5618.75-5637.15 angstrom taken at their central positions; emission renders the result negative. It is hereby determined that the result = 1.0 angstrom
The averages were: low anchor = 18.7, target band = 17.7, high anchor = 19.2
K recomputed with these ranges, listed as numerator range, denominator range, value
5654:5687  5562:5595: 1.03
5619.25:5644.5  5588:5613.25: 1.05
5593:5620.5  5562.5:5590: 0.96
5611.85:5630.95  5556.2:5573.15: 1.05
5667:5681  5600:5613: 1.08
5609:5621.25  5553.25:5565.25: 1.04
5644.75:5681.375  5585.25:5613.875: 1.06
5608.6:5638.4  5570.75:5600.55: 1.02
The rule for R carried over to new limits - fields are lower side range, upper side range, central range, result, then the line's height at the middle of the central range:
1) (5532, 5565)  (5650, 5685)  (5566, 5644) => 0.00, 19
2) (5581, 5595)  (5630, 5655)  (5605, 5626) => -0.02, 18.7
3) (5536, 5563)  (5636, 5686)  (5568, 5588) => -0.04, 19.2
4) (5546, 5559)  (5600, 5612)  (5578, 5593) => 0.00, 19.2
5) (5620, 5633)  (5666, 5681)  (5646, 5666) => 0.09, 19.7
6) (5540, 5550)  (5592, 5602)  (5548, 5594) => -0.04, 18.5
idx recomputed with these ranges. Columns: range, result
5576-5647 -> 18.9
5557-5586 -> 19.4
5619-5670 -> 18.6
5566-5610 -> 18.9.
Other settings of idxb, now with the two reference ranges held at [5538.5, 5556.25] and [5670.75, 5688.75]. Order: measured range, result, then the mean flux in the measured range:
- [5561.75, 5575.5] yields 0.5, 19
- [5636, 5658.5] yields 1.6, 18.5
